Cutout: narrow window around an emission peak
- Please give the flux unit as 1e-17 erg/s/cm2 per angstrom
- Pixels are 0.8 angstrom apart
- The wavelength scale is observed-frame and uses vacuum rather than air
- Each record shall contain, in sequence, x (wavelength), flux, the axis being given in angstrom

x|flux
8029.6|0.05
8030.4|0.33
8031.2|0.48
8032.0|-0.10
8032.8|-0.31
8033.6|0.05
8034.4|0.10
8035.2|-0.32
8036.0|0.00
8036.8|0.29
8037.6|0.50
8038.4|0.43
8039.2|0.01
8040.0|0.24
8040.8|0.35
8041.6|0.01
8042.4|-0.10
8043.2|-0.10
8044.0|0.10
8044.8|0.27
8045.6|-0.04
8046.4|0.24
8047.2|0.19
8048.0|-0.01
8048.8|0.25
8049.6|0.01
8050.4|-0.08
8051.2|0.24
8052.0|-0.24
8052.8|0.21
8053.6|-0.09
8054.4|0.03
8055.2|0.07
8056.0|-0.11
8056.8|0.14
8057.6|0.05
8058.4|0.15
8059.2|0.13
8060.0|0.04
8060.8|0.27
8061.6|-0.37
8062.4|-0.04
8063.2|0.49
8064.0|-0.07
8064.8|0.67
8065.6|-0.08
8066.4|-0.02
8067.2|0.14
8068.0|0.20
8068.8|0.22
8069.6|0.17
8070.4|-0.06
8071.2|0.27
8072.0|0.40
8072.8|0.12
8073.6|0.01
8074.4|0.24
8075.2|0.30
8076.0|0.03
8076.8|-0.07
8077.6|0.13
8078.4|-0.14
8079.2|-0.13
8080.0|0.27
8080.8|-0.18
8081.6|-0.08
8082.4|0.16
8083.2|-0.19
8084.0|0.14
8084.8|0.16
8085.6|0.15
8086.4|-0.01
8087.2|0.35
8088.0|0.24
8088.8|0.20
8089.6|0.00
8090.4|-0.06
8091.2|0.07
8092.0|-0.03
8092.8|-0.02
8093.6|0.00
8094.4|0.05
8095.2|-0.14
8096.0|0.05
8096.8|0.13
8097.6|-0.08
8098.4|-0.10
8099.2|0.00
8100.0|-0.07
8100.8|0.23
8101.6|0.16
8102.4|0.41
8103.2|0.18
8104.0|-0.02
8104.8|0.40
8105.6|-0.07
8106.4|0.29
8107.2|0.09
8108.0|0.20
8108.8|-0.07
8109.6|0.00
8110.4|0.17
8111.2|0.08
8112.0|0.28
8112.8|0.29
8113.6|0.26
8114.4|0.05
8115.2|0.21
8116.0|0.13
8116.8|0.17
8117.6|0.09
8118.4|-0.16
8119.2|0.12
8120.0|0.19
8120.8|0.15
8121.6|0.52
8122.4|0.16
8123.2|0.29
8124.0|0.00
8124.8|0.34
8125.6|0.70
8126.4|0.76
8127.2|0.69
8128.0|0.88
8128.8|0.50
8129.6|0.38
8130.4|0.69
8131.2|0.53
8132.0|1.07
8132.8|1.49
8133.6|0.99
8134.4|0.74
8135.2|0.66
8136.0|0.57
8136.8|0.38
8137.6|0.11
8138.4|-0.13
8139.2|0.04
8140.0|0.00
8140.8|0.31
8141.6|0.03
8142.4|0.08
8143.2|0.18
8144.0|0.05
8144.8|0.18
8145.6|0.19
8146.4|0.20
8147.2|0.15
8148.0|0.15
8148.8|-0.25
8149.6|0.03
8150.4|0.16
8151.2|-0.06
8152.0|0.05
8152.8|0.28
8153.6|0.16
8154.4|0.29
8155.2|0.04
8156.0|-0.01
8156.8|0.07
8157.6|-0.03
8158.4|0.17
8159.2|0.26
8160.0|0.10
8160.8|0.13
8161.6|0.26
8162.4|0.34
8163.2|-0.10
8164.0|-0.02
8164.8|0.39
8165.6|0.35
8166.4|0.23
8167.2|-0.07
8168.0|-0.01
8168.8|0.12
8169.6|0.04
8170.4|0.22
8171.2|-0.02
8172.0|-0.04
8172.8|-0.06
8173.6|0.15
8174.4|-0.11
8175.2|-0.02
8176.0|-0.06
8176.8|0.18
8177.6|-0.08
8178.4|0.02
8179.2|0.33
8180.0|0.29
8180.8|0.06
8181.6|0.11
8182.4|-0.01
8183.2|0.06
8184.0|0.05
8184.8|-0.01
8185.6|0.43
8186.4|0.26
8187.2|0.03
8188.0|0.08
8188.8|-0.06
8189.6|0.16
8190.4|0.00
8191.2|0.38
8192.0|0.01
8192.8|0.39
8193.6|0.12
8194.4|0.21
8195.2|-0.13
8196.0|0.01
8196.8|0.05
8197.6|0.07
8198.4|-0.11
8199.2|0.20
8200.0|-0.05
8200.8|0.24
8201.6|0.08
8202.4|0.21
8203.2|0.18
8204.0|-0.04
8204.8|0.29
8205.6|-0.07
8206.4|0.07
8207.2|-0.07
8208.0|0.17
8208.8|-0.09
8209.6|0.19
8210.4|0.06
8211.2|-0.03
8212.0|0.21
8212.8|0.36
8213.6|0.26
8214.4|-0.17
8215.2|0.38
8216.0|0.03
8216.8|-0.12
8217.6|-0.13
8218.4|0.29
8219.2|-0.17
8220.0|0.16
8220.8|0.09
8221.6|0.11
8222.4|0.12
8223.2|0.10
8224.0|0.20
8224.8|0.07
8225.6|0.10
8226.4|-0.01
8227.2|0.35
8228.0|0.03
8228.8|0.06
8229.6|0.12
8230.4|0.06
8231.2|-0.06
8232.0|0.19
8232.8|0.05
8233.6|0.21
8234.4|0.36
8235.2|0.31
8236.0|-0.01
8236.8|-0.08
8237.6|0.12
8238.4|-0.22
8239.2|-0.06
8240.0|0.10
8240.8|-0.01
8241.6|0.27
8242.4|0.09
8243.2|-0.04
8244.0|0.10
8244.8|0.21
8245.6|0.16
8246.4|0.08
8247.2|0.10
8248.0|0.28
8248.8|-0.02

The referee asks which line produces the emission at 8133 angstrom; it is [O II]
